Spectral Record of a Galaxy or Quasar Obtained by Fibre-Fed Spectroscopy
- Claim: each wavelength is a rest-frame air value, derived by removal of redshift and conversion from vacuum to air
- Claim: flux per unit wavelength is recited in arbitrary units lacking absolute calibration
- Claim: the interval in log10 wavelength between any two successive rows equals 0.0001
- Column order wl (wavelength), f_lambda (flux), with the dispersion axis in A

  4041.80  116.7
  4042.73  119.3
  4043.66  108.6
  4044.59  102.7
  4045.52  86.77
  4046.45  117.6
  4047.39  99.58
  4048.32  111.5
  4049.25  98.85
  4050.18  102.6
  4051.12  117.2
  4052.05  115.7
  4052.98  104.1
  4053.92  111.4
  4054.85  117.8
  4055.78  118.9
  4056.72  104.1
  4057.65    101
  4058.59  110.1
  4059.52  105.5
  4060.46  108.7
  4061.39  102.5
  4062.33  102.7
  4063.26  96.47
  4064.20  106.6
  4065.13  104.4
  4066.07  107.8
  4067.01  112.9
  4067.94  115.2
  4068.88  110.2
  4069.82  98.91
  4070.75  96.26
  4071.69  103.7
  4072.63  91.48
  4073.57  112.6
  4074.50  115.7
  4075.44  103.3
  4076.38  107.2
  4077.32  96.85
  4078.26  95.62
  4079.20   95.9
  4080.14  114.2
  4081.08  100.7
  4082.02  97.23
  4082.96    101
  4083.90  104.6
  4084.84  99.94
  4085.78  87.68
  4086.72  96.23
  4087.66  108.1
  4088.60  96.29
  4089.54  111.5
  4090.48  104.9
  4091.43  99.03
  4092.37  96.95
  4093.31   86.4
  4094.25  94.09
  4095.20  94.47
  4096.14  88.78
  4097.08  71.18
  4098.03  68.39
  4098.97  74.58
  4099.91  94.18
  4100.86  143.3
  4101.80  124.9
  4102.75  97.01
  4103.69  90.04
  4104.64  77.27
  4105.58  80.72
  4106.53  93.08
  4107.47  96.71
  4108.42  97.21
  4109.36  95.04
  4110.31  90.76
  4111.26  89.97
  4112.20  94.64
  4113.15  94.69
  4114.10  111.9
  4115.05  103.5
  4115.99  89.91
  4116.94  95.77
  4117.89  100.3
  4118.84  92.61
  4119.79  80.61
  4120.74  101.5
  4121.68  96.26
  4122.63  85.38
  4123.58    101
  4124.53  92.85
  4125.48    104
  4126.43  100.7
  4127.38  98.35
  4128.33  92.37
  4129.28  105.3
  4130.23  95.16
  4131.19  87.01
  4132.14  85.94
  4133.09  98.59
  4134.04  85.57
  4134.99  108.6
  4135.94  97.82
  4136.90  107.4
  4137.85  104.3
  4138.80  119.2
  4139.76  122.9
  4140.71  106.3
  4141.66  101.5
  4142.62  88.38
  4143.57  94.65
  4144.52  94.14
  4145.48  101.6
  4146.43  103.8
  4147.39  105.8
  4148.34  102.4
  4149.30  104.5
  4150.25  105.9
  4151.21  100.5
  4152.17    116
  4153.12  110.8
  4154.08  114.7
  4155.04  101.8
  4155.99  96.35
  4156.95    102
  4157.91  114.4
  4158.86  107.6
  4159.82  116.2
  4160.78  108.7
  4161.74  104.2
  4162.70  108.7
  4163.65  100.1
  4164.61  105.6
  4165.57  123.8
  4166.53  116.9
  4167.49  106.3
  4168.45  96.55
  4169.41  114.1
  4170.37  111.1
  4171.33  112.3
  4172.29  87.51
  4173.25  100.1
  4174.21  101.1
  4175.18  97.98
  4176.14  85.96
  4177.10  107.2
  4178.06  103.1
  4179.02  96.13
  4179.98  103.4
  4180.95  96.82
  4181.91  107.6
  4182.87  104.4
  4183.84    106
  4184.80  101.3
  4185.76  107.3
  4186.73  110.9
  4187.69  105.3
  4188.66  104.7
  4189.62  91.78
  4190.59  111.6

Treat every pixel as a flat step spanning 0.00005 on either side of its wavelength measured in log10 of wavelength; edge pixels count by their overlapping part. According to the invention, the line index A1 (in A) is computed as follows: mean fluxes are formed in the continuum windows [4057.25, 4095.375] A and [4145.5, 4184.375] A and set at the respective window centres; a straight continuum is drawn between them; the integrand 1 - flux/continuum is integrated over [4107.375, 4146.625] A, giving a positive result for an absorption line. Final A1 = 2.3 A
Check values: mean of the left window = 102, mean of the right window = 105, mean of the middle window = 97.9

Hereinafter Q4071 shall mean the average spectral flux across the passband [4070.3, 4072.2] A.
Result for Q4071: 99.6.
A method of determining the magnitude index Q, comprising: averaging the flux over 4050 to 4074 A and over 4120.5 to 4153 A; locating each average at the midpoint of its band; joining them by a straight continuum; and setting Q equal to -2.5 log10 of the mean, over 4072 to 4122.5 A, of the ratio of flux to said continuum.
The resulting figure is 0.074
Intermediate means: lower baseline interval 107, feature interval 97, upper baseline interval 101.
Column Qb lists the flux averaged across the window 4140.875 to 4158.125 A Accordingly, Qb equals 103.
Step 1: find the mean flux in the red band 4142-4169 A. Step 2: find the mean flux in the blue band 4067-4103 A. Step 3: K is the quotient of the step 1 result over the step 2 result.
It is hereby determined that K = 1.05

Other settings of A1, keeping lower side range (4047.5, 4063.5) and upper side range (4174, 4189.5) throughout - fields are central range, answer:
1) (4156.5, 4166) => -0.6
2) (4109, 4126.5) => 1.5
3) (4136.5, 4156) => -0.3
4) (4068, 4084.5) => 0.6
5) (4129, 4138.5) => 0.6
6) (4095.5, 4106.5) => 1.4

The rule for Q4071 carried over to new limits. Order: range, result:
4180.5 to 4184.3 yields 104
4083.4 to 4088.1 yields 99.3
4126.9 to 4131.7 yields 95.5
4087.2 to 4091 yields 105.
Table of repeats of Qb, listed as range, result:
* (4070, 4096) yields 100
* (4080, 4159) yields 98.7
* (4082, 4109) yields 95.7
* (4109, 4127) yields 95.9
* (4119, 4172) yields 103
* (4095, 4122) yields 94.1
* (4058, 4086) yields 104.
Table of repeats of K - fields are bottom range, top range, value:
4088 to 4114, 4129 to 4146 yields 1.06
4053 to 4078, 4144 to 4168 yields 1.01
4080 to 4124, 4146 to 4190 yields 1.09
